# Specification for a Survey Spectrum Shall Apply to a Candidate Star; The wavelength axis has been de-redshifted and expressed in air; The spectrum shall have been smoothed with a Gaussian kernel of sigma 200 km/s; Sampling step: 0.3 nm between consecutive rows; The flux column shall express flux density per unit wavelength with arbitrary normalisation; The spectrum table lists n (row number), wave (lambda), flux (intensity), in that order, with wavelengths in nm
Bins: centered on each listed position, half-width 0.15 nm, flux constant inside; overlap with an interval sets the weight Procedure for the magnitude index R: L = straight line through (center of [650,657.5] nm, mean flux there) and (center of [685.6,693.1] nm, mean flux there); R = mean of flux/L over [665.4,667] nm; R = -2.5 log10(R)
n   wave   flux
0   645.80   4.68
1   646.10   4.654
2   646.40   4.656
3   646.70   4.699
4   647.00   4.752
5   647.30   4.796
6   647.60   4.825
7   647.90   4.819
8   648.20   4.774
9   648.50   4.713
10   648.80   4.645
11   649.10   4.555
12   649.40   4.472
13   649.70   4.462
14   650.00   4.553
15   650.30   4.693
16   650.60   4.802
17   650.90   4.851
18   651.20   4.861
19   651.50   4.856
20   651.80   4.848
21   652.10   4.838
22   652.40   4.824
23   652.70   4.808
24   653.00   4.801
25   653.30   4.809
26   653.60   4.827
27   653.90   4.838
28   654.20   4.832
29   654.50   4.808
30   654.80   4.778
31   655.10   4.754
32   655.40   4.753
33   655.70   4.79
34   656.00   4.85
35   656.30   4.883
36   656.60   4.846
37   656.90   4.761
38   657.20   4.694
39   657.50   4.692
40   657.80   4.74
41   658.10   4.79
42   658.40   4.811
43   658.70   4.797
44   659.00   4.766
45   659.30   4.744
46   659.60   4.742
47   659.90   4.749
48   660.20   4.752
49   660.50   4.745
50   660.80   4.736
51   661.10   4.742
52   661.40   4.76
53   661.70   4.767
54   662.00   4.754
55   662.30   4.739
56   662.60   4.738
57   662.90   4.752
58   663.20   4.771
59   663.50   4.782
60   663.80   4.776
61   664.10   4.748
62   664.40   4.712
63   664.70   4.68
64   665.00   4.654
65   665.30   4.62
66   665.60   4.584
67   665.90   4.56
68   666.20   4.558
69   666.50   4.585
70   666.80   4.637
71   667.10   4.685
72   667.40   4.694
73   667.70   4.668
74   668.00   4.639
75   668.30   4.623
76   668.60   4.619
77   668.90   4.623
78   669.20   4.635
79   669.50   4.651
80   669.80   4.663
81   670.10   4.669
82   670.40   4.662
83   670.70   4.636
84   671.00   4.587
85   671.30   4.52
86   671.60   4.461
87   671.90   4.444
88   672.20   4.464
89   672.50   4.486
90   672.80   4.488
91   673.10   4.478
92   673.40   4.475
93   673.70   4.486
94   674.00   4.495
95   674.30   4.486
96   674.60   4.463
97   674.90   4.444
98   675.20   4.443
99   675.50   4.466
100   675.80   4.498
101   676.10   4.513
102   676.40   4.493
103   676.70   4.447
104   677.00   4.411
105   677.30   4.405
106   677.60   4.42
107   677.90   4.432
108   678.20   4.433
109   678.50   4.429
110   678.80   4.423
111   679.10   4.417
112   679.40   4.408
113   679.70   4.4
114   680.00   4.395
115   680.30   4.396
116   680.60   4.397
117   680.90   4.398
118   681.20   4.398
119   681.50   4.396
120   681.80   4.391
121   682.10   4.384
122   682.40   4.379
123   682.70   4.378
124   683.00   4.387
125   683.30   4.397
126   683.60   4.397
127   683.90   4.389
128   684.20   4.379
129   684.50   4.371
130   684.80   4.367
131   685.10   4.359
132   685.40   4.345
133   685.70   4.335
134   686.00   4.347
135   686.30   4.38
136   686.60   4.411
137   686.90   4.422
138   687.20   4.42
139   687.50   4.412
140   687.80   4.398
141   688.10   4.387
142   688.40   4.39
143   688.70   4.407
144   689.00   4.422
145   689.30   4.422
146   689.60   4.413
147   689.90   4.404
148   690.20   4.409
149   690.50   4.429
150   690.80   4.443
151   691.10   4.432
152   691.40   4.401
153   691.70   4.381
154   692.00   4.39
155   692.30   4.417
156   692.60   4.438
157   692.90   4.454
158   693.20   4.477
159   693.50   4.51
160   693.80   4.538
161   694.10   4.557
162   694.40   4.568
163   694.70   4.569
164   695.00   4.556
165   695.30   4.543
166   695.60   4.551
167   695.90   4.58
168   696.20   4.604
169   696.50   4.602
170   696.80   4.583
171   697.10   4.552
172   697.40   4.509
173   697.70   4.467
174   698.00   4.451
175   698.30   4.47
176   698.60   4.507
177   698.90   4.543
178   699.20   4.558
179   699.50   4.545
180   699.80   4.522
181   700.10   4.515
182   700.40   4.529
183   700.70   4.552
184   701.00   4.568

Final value 0.02 mag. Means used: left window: 4.8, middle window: 4.59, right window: 4.41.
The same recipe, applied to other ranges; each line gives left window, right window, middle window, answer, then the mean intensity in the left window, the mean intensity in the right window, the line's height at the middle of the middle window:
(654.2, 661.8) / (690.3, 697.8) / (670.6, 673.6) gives 0.04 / 4.77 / 4.5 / 4.67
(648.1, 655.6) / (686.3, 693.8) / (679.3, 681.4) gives 0.03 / 4.75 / 4.42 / 4.51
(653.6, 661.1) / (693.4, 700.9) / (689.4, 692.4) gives 0.04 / 4.78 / 4.54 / 4.58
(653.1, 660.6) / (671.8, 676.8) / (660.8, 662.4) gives -0.01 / 4.78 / 4.48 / 4.7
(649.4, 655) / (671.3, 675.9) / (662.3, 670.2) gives -0.02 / 4.77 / 4.47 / 4.58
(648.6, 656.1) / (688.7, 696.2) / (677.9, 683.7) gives 0.04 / 4.76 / 4.47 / 4.55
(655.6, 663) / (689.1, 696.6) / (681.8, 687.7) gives 0.04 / 4.77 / 4.48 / 4.55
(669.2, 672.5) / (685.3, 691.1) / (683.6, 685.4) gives 0.02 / 4.57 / 4.4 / 4.44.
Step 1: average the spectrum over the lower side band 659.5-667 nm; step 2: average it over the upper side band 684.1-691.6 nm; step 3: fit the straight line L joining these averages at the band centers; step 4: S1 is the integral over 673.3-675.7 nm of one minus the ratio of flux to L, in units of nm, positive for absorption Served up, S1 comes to 0.05 nm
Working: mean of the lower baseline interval 4.71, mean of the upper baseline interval 4.4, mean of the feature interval 4.47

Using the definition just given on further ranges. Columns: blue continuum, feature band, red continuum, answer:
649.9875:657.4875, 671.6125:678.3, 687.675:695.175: 0.20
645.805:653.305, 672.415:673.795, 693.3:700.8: 0.05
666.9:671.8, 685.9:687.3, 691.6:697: 0.05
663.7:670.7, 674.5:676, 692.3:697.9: 0.05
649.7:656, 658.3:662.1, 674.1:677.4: -0.06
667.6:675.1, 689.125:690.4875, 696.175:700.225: 0.04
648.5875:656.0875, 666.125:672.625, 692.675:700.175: 0.09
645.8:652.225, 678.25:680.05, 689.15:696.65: 0.06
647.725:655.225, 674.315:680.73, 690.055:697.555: 0.22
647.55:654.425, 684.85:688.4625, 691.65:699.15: 0.14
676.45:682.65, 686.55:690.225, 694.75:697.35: 0.07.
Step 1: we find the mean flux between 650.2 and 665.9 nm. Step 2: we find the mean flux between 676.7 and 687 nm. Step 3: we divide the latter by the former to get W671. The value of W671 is 0.9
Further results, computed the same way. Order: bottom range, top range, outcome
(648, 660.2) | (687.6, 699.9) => 0.94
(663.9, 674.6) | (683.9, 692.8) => 0.96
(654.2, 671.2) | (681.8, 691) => 0.93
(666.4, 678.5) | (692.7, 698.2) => 1.00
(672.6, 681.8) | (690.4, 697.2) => 1.01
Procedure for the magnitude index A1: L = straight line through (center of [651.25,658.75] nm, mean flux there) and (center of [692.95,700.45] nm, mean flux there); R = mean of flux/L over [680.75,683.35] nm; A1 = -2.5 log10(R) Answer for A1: 0.06 mag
